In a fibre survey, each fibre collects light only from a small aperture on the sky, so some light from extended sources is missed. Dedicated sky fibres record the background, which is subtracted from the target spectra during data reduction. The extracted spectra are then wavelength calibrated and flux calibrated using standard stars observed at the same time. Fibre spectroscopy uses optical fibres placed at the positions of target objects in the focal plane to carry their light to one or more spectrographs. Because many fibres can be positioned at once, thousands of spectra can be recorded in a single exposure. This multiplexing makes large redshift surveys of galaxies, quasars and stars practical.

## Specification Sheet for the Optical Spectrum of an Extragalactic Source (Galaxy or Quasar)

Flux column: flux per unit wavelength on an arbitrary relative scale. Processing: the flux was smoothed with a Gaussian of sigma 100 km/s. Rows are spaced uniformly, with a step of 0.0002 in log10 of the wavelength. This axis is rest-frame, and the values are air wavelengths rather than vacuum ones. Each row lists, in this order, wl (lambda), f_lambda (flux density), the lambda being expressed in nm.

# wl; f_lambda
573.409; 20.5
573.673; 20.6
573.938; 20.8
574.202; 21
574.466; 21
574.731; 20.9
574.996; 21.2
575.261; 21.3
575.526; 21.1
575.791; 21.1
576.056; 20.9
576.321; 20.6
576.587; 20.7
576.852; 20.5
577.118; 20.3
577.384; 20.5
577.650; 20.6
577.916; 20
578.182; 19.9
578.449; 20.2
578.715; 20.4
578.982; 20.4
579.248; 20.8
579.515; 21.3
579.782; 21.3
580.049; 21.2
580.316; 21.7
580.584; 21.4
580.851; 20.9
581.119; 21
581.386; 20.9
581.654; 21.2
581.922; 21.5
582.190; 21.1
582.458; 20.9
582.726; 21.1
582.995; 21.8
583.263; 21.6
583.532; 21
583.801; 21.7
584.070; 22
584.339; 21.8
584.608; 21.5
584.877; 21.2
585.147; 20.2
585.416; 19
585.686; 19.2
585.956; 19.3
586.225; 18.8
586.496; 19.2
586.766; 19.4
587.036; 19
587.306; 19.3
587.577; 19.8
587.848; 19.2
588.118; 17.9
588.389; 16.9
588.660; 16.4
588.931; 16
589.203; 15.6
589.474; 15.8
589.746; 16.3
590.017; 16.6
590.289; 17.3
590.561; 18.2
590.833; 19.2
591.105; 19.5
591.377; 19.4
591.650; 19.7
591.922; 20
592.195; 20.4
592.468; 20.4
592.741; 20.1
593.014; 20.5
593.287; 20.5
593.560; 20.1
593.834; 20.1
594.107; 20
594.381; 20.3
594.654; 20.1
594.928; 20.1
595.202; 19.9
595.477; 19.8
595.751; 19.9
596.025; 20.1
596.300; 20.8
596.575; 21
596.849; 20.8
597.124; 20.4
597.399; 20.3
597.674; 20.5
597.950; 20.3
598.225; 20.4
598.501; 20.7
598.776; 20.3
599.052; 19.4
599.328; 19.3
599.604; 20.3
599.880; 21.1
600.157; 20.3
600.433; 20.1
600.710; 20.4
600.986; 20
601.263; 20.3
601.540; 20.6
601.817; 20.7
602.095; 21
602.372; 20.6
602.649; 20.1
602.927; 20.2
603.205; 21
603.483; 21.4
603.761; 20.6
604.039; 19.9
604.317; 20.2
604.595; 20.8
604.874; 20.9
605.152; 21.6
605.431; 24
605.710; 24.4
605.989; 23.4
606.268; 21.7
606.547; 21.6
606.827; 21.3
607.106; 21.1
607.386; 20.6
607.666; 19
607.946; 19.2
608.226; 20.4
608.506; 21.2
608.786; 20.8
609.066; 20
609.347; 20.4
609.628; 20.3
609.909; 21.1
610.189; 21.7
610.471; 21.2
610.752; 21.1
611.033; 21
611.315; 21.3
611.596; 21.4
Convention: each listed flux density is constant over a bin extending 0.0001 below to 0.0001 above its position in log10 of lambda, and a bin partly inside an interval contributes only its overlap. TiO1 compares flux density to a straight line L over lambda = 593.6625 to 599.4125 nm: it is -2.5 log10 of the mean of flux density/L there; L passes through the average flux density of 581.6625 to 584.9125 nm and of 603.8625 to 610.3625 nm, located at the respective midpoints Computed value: 0.054 mag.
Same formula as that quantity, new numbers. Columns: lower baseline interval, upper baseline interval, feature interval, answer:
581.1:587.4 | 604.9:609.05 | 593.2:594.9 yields 0.040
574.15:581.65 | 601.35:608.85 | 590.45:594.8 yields 0.055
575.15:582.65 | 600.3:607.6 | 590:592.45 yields 0.101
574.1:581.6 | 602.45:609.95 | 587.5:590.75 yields 0.214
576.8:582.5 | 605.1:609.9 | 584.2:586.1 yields 0.031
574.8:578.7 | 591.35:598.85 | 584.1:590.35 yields 0.103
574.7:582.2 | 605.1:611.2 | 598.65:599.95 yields 0.057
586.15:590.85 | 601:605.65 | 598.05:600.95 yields -0.007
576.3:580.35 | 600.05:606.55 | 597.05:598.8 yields 0.029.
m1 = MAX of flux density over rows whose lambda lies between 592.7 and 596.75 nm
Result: 21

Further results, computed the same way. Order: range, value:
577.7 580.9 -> 21.7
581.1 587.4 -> 22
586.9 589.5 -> 19.8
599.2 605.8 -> 24.4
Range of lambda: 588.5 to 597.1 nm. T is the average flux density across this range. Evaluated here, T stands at 19.2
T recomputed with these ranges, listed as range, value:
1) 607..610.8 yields 20.6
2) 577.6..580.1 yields 20.6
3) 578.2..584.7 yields 21.2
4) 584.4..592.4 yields 18.7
